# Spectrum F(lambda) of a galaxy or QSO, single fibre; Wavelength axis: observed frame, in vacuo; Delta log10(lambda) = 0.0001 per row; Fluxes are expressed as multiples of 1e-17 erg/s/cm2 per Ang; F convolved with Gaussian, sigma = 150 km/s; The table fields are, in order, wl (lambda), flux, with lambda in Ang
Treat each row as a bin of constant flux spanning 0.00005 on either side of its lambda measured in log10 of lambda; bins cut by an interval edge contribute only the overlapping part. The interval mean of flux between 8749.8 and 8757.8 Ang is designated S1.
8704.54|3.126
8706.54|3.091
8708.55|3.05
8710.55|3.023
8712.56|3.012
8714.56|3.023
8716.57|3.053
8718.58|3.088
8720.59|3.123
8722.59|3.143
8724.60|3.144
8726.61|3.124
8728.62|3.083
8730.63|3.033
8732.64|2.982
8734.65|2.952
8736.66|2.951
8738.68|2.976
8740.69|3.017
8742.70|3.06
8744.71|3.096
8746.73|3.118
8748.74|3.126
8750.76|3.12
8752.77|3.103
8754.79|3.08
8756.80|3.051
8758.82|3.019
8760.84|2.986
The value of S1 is 3.09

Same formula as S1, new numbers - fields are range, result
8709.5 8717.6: 3.03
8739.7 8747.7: 3.07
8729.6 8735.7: 2.99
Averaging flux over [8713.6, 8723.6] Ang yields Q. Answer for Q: 3.09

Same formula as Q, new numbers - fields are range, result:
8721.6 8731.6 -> 3.1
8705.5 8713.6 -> 3.05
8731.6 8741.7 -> 2.98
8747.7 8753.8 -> 3.12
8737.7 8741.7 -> 3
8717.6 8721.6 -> 3.11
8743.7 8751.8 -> 3.12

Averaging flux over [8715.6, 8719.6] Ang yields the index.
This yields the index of 3.07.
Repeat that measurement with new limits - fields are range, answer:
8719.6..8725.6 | 3.14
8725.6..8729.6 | 3.1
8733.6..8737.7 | 2.95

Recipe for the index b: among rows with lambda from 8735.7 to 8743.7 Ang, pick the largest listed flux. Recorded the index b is 3.06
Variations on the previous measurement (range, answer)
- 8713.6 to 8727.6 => 3.144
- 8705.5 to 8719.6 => 3.091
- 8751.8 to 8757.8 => 3.103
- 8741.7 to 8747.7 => 3.118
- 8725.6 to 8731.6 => 3.124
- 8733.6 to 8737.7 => 2.952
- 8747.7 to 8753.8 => 3.126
